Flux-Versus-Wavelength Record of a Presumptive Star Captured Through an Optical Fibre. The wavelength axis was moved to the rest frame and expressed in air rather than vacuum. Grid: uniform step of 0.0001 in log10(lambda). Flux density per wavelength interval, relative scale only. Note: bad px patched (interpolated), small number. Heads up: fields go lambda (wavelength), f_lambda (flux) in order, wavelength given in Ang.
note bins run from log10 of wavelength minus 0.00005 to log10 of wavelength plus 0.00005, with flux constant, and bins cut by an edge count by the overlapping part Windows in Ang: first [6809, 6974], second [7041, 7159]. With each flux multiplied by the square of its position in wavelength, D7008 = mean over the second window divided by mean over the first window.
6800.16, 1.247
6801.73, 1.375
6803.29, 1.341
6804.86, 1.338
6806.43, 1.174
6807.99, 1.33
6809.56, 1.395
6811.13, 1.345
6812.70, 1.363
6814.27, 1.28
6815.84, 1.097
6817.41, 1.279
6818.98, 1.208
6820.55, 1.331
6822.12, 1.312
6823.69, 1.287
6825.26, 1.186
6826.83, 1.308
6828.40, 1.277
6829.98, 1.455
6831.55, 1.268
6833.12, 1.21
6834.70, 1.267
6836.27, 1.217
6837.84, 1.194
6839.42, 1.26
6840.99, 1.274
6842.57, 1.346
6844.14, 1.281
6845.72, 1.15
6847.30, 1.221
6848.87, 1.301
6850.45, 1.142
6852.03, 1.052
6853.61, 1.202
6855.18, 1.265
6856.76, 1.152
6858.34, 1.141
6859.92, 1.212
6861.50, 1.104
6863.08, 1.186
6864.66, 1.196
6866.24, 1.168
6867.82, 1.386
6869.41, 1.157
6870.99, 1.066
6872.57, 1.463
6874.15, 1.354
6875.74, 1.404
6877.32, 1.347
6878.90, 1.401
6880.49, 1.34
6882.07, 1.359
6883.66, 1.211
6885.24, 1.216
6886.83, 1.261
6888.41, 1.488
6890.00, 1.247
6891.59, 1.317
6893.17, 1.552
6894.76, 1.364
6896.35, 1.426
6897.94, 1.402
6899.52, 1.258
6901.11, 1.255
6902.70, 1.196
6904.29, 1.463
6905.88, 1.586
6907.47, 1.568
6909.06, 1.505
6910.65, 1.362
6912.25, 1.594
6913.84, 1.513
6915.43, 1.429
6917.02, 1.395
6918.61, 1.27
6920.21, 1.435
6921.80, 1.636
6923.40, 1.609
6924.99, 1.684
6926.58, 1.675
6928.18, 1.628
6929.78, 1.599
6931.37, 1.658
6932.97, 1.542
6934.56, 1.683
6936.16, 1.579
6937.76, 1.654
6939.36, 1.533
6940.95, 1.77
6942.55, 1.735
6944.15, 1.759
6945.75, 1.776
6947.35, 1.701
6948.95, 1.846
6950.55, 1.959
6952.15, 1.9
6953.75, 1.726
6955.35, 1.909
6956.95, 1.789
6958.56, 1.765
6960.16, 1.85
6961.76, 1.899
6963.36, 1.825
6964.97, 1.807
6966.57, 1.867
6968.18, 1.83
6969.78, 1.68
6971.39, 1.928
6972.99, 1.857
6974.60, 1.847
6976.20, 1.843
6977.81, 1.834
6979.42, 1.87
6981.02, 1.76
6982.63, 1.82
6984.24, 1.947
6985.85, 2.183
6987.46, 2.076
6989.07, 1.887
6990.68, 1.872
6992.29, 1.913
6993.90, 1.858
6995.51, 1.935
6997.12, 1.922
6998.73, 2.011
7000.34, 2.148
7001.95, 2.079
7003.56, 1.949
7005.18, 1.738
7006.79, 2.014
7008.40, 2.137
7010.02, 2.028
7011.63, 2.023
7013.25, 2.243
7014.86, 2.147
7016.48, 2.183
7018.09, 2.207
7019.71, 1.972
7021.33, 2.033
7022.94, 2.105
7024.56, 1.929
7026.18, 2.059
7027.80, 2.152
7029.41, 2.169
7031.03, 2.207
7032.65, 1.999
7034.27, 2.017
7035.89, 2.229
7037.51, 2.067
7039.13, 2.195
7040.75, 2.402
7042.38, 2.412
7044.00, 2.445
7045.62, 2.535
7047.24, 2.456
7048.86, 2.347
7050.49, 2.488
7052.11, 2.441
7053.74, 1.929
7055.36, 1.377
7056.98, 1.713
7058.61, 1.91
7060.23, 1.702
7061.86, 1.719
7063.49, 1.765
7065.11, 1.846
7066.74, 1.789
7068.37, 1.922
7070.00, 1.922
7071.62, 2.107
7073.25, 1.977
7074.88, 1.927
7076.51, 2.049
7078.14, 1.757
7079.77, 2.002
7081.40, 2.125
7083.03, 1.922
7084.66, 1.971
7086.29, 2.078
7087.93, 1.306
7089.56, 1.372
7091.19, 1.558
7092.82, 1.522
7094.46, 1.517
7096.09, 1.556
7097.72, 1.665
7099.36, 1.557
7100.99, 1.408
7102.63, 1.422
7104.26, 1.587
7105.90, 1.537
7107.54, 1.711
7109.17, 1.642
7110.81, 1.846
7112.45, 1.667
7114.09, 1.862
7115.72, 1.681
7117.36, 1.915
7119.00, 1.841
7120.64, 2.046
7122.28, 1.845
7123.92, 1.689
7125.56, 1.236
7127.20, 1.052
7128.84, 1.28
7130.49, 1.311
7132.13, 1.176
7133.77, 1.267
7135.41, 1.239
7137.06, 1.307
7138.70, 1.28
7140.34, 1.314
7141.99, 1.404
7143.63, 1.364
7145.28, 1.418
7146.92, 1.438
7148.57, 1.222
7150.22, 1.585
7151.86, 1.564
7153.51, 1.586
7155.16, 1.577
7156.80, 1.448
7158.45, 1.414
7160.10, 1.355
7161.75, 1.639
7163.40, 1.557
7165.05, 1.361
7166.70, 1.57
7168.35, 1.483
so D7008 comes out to 1.3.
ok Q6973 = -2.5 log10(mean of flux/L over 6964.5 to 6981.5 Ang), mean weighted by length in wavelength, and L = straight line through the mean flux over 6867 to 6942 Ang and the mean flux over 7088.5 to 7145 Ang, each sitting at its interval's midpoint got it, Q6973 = -0.24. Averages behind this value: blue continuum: 1.44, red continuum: 1.52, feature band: 1.83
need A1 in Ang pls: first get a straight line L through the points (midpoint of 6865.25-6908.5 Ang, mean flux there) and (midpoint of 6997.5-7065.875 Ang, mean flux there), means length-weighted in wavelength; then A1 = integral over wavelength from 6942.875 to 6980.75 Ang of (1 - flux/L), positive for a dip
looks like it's -2.2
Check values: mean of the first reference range 1.34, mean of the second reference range 2.08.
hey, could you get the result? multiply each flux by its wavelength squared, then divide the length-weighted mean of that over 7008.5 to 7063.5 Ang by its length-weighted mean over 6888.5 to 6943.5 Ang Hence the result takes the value 1.45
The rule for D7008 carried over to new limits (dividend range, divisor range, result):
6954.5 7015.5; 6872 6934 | 1.37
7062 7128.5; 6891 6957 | 1.15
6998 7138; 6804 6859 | 1.59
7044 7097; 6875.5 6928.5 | 1.40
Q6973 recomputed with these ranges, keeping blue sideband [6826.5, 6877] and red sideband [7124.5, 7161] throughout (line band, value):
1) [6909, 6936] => -0.21 mag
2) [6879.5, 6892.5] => -0.05 mag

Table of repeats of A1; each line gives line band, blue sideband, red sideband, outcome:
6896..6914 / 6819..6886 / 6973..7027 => 1.1 Ang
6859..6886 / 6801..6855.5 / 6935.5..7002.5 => 3.4 Ang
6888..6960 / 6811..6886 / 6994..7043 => 2.3 Ang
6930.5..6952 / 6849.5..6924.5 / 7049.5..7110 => -3.7 Ang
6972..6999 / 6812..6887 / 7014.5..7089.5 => -1.9 Ang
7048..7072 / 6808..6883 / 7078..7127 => -4.7 Ang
